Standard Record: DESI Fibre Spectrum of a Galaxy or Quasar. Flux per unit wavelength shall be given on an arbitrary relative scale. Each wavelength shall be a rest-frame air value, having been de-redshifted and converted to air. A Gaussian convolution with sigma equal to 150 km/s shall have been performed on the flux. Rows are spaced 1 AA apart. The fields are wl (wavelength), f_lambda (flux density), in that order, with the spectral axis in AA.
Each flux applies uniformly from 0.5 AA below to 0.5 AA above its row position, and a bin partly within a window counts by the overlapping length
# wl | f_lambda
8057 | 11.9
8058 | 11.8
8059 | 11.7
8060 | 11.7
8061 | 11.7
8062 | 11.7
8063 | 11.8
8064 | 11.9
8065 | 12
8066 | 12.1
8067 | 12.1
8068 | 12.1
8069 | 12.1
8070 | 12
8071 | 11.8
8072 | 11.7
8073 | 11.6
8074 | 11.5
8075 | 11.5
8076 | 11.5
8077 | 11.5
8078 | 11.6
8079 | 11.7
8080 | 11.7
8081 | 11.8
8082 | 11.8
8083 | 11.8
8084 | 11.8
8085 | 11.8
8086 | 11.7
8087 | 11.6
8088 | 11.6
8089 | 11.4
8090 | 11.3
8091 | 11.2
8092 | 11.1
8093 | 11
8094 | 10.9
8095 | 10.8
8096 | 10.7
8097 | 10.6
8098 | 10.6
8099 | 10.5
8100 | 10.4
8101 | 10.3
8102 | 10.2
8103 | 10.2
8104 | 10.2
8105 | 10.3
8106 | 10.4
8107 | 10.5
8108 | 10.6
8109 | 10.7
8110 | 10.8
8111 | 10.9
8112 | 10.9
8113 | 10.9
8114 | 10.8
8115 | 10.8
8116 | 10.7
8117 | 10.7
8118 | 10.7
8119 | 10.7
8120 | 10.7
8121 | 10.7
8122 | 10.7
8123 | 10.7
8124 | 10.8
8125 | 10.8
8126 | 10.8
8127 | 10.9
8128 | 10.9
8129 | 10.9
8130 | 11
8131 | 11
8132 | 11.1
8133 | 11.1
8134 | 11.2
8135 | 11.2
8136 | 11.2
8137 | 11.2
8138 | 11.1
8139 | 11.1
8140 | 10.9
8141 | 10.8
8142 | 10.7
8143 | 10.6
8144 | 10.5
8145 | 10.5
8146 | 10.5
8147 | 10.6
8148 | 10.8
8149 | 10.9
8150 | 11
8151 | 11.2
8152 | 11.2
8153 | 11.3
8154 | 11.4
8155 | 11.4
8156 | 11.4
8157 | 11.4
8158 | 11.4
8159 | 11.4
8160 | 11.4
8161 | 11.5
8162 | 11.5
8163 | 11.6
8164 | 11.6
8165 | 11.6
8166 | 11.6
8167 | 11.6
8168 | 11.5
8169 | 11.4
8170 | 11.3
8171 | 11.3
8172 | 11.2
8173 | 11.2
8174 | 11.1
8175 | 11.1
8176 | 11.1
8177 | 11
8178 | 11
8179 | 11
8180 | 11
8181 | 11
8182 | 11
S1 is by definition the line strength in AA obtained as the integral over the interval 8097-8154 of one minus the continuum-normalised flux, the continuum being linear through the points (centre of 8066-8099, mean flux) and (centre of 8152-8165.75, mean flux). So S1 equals 3.42 AA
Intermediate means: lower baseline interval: 11.5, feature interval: 10.8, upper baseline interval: 11.4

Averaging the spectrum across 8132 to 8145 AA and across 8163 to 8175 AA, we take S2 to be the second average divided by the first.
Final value 1.0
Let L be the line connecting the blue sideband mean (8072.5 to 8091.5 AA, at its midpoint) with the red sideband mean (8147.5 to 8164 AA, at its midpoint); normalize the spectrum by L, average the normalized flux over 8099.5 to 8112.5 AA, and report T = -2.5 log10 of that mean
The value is 0.10 mag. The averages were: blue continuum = 11.6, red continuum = 11.3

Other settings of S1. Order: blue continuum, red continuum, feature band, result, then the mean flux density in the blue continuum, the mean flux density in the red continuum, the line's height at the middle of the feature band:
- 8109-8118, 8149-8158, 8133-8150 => 0.4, 10.8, 11.3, 11.1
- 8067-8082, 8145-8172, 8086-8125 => 2.7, 11.7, 11.3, 11.6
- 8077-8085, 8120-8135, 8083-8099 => 0.5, 11.7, 10.9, 11.6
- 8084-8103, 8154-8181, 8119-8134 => 0.4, 11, 11.3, 11.1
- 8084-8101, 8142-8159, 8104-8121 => 0.6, 11.1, 11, 11.1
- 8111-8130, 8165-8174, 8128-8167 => 0.0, 10.8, 11.4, 11.1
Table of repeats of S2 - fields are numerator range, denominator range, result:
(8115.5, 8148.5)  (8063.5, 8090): 0.92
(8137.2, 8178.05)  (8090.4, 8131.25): 1.04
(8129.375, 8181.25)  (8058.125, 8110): 0.99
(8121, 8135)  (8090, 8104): 1.02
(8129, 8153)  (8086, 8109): 1.02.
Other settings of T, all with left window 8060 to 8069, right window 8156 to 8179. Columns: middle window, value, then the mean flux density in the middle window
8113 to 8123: 0.09 mag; 10.7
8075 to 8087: 0.01 mag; 11.7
